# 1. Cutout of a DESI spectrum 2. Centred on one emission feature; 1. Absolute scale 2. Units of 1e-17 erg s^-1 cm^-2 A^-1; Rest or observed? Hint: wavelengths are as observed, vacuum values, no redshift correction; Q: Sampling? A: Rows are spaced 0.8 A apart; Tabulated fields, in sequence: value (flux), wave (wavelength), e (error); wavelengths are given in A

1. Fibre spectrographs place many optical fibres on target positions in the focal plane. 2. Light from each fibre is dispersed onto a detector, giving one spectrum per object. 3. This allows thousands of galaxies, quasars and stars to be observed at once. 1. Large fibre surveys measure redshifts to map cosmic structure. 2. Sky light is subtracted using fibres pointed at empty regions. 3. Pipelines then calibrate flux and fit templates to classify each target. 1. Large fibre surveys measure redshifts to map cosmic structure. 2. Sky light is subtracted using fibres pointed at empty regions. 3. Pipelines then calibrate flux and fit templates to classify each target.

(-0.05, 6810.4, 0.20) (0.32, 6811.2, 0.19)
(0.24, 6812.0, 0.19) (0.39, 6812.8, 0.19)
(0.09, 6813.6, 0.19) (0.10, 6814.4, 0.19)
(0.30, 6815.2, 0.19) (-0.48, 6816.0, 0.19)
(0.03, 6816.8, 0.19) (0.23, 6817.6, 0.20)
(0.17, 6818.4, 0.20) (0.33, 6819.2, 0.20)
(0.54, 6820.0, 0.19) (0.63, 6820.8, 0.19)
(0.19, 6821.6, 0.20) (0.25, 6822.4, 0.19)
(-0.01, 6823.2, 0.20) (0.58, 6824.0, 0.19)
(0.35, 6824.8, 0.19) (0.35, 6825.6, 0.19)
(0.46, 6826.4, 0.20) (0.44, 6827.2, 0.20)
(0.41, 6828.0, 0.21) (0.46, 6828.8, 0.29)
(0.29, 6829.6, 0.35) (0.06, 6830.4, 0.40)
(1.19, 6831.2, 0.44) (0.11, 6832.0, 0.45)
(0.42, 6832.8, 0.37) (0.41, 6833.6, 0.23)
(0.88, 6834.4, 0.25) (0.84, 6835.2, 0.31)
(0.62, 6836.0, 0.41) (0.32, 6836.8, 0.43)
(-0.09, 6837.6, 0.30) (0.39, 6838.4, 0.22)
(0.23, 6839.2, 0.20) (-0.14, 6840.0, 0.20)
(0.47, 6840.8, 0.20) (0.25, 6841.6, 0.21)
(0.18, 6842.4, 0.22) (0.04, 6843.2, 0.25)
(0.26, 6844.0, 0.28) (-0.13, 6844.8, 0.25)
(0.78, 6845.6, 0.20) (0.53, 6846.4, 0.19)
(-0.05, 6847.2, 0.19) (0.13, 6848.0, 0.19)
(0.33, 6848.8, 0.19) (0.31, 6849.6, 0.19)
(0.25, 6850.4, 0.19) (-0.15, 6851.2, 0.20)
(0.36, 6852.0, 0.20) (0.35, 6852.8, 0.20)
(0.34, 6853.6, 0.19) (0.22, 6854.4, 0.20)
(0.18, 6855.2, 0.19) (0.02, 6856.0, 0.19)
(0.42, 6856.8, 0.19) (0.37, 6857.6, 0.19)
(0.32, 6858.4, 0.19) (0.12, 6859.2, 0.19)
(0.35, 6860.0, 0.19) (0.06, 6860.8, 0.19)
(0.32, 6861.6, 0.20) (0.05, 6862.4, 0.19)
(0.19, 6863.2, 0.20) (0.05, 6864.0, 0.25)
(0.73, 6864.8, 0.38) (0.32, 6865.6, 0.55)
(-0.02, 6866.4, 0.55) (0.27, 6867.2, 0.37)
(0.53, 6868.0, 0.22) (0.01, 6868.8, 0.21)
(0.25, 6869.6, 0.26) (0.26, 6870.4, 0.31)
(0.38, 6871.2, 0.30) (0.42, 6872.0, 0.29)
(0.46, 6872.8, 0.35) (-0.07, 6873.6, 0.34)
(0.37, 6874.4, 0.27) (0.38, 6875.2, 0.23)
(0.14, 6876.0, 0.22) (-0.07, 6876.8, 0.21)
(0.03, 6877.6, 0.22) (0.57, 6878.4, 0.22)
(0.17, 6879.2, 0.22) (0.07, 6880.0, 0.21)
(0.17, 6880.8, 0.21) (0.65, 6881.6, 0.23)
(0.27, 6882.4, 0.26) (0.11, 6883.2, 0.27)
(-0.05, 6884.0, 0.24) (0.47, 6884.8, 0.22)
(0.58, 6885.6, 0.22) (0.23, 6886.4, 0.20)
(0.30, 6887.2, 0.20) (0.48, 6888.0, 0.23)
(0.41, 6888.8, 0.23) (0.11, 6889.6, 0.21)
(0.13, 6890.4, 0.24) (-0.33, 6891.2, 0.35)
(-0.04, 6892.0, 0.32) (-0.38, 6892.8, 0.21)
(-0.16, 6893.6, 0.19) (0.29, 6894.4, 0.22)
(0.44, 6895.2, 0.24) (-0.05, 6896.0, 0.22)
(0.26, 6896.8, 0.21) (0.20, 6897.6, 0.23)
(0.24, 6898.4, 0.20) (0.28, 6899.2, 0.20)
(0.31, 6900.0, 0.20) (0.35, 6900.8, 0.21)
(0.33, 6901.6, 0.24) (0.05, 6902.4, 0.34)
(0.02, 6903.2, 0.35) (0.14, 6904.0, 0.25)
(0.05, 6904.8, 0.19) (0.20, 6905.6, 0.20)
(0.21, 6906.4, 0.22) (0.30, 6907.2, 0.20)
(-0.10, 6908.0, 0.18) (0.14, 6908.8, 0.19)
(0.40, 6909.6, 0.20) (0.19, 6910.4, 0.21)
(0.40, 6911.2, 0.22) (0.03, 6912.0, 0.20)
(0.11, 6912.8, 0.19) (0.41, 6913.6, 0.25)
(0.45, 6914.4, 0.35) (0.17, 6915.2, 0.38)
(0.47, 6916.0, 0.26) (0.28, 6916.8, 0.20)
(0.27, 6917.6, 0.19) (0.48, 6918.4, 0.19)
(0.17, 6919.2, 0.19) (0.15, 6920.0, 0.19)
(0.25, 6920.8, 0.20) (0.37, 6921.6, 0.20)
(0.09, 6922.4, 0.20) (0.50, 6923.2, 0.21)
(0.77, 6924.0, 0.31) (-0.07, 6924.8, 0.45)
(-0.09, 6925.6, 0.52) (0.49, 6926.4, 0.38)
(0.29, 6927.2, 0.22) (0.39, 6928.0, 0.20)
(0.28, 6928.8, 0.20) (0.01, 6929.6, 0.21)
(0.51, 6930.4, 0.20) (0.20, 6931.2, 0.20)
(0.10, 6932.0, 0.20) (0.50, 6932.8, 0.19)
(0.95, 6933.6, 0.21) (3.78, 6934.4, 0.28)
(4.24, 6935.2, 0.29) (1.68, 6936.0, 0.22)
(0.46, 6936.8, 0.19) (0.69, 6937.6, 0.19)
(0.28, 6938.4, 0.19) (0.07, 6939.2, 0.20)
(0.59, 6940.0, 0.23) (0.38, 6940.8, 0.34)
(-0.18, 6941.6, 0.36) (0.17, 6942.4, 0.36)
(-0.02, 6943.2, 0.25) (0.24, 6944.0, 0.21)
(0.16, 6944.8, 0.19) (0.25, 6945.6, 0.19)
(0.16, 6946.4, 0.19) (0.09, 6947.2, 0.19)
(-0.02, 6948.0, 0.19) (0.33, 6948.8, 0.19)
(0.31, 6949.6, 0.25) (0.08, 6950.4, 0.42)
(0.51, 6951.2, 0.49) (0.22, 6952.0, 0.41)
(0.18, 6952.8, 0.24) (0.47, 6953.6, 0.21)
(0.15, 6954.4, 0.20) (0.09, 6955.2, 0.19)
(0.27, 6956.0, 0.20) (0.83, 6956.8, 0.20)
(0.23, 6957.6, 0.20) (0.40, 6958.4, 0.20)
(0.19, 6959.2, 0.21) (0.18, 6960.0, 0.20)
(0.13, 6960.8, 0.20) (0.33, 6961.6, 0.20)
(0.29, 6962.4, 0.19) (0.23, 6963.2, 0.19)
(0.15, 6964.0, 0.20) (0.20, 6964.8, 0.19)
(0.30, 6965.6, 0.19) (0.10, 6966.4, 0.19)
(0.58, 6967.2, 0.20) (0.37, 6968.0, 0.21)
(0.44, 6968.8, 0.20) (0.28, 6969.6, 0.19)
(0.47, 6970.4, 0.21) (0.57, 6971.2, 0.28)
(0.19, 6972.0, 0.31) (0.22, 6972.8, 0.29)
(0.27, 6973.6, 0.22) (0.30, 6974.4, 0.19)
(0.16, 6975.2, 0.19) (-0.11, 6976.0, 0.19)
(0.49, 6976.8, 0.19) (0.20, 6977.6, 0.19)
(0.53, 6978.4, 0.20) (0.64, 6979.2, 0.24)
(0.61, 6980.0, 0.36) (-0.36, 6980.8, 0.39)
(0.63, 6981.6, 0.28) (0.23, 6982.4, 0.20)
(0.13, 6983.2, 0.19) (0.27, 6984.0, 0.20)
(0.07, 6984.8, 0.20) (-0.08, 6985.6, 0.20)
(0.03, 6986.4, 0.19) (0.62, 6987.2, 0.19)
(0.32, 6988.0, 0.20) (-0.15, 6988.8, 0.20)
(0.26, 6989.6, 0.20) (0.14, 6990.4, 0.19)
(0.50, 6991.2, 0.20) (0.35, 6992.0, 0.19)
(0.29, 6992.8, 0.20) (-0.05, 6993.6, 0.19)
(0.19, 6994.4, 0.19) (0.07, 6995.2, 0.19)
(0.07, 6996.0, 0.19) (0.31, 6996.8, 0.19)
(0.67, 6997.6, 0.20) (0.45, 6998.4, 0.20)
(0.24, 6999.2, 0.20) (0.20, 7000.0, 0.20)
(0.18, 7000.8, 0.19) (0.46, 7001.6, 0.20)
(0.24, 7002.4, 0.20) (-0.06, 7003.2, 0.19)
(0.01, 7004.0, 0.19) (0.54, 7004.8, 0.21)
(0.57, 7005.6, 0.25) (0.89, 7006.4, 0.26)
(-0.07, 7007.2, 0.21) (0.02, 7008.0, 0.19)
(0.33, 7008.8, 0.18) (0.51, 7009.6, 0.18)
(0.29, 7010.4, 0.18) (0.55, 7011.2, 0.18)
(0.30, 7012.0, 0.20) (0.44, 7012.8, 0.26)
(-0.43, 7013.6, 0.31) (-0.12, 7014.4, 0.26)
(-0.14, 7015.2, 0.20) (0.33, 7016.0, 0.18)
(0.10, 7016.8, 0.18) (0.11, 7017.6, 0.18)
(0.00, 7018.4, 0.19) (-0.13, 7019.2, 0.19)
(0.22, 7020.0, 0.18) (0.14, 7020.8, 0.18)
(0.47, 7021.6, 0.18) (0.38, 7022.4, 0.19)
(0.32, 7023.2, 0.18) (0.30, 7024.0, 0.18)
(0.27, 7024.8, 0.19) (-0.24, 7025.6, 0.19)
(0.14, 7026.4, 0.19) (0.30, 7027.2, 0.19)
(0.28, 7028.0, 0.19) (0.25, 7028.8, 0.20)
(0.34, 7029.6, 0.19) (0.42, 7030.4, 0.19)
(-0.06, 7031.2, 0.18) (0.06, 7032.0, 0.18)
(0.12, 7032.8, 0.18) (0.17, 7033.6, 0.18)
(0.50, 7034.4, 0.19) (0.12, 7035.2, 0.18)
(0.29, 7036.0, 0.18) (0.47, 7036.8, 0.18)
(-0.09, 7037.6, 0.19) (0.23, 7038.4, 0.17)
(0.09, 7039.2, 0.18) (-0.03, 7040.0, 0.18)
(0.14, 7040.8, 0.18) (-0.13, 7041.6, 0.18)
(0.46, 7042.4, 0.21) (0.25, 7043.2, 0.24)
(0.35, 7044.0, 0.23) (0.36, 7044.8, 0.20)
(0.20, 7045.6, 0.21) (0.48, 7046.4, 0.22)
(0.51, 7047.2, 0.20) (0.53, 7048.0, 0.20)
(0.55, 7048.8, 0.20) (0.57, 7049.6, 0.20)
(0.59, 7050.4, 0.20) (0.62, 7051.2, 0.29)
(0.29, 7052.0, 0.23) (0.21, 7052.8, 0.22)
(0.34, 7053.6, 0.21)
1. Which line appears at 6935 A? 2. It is Halpha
